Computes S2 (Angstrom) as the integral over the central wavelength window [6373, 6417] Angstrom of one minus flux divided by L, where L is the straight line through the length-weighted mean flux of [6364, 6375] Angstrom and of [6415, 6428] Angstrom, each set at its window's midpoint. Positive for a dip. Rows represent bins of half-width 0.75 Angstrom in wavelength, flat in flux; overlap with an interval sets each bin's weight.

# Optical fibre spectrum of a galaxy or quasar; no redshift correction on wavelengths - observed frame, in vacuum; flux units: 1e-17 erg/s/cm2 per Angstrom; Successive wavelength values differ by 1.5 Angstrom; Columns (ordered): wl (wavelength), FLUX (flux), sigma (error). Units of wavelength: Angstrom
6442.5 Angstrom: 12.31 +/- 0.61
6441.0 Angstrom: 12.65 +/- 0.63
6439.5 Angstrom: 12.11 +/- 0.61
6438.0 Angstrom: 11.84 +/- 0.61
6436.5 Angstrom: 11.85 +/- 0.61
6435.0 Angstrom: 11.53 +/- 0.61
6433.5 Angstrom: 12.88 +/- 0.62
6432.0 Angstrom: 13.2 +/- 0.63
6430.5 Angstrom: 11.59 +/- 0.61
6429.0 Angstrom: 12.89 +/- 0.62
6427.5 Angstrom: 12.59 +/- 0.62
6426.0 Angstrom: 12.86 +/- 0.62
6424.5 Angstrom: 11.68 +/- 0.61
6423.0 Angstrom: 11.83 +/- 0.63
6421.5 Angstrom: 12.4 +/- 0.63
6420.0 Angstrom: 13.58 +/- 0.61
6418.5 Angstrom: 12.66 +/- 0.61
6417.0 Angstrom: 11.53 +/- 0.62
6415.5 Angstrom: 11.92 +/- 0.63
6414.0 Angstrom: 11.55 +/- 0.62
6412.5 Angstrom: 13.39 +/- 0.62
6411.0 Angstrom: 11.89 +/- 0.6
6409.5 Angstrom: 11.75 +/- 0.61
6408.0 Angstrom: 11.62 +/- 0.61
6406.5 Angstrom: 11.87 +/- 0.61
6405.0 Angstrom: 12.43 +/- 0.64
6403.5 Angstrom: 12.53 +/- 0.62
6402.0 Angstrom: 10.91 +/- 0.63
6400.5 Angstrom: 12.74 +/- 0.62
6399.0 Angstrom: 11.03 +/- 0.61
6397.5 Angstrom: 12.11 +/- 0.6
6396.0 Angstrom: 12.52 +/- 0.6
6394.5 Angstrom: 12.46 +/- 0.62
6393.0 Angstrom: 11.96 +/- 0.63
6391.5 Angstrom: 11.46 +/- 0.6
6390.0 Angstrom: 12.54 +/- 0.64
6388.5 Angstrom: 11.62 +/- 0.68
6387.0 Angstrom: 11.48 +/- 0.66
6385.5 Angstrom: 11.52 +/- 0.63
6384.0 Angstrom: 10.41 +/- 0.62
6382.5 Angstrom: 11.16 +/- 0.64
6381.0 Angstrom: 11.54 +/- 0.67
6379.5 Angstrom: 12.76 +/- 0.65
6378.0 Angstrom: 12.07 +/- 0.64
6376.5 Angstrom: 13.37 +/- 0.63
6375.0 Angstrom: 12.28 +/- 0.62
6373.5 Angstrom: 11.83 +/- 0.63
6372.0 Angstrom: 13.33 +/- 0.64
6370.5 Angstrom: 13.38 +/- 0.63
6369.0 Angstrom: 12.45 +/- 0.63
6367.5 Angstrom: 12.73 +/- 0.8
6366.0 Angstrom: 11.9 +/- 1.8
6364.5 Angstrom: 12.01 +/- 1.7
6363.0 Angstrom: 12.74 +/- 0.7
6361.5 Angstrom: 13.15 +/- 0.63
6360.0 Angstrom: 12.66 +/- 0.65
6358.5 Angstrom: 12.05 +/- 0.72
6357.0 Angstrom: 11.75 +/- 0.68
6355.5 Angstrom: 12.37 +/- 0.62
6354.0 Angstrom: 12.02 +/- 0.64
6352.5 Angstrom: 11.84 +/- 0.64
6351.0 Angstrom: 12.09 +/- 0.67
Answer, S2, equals 1.70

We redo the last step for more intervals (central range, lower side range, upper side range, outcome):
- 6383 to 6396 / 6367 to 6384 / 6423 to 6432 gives 0.7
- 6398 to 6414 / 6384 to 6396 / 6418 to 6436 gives 0.1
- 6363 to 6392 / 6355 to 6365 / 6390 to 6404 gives 0.2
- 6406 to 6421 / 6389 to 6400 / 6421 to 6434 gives 0.1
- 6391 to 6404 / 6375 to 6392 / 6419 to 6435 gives 0.1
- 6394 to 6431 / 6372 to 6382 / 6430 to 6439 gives 0.2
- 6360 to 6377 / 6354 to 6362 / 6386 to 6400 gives -0.6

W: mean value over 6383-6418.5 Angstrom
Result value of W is 11.9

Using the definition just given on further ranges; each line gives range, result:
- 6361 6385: 12.3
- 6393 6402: 12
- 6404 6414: 12.1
